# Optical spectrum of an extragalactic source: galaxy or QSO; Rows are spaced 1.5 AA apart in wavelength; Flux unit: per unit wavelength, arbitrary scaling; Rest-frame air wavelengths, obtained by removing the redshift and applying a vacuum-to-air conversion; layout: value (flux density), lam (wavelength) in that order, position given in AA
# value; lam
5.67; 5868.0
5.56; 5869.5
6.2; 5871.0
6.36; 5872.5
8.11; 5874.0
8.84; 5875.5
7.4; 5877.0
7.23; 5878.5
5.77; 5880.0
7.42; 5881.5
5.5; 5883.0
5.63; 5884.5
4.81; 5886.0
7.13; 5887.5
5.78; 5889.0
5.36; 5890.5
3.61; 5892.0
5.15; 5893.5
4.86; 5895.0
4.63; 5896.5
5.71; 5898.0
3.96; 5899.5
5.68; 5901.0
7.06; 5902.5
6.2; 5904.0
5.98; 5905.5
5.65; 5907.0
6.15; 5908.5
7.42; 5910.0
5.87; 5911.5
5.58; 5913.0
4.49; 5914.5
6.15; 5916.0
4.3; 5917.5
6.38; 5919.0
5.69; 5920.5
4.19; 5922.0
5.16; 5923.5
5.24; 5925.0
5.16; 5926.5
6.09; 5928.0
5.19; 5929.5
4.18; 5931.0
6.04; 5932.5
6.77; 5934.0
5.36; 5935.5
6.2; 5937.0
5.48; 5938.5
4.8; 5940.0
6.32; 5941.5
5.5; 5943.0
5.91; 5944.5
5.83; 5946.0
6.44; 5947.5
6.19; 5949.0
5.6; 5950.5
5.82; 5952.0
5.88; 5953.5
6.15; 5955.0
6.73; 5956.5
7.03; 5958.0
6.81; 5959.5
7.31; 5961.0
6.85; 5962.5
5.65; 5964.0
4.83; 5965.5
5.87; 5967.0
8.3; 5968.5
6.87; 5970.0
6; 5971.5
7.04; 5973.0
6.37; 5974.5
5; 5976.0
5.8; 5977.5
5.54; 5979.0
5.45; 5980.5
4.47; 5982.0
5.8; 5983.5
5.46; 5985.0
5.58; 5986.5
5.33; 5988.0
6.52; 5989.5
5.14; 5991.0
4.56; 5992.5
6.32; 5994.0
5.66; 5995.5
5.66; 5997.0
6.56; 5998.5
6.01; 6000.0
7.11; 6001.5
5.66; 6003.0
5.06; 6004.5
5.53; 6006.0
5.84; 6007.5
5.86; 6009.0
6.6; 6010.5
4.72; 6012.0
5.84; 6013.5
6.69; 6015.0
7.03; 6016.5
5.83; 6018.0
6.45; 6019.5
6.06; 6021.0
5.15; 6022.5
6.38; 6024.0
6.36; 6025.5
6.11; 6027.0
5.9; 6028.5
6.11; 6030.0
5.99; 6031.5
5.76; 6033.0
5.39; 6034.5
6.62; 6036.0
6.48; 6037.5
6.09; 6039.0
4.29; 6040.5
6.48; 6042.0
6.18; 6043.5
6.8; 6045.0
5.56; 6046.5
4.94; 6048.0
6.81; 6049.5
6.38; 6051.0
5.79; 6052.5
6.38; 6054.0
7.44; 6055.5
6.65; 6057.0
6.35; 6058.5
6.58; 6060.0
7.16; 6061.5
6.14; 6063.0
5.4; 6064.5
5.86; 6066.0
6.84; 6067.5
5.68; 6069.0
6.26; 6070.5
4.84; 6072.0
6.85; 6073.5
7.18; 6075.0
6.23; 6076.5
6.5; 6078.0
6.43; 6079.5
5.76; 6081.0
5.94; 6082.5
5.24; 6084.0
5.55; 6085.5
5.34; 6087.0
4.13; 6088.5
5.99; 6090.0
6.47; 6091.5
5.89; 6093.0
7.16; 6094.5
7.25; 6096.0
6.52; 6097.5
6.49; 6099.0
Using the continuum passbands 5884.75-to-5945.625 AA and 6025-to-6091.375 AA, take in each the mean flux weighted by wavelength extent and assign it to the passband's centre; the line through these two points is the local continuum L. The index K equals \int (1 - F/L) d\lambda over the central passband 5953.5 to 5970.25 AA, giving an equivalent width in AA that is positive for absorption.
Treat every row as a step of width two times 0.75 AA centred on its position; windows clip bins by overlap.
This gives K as -2.5 AA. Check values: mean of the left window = 5.53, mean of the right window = 6.07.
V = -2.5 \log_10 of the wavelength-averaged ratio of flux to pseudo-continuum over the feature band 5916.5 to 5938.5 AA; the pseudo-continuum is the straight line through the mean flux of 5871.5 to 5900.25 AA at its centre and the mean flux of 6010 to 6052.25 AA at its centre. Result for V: 0.104 mag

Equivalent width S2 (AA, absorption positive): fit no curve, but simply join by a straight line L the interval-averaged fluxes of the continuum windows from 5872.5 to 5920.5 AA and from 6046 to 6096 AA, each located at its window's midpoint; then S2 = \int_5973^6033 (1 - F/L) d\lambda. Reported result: 2.1 AA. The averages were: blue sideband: 5.93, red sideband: 6.13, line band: 5.85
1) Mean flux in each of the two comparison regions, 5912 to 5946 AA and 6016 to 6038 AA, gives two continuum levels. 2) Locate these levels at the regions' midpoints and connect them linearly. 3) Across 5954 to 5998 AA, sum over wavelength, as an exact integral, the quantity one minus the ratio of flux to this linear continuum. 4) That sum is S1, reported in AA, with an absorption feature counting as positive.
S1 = -1.8 AA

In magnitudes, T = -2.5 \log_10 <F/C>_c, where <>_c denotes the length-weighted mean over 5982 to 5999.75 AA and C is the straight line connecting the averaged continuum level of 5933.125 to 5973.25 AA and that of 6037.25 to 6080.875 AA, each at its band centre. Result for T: 0.10 mag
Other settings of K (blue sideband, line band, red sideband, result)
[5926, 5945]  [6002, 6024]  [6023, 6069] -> 0.3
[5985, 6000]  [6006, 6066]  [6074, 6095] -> -2.8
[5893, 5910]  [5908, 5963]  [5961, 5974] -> 2.1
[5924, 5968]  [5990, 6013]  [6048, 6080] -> 1.3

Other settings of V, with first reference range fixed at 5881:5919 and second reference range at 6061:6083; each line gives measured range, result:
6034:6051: 0.018 mag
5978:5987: 0.096 mag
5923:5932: 0.101 mag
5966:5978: -0.095 mag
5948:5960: -0.086 mag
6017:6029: -0.004 mag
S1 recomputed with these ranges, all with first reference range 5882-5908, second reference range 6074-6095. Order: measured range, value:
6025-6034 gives -0.3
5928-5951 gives -0.6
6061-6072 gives -0.3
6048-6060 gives -1.1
